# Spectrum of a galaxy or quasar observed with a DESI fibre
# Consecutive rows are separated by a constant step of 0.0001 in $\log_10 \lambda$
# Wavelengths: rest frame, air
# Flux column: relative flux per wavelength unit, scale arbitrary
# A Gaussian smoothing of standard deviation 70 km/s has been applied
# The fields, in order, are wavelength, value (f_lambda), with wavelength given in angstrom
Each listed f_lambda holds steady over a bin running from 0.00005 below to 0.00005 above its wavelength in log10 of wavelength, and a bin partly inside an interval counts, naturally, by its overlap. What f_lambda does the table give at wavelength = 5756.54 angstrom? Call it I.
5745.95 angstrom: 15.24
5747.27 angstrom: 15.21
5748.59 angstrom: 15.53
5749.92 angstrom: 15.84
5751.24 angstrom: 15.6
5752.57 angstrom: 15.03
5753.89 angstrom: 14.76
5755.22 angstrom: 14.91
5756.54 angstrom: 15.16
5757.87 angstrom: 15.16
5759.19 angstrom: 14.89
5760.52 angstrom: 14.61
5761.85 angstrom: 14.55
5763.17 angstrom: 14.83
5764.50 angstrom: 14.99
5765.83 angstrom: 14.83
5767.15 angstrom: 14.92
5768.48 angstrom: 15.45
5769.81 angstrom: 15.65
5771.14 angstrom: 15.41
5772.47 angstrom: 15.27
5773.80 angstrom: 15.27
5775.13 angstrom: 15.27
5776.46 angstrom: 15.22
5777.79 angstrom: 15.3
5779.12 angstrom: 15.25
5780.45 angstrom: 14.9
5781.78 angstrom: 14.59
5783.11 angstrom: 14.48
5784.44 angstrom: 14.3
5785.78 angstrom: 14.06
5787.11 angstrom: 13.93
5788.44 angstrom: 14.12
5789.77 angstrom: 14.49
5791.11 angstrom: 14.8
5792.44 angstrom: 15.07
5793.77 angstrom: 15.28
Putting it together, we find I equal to 15.16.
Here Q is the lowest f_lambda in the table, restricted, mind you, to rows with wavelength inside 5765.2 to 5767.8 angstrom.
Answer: 14.83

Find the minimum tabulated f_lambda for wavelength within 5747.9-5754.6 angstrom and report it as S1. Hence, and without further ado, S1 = 14.76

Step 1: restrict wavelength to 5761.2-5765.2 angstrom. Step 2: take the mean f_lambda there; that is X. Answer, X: 14.8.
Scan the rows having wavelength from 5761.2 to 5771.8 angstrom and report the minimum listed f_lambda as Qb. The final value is 14.55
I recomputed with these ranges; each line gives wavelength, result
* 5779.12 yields 15.25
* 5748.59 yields 15.53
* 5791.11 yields 14.8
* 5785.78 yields 14.06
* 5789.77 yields 14.49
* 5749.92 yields 15.84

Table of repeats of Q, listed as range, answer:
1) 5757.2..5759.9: 14.89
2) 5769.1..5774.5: 15.27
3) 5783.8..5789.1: 13.93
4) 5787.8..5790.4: 14.12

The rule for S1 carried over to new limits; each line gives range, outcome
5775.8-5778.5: 15.22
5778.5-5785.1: 14.3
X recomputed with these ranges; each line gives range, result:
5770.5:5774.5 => 15.3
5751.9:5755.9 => 14.9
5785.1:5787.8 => 14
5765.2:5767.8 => 14.9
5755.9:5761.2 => 14.9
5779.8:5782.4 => 14.8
